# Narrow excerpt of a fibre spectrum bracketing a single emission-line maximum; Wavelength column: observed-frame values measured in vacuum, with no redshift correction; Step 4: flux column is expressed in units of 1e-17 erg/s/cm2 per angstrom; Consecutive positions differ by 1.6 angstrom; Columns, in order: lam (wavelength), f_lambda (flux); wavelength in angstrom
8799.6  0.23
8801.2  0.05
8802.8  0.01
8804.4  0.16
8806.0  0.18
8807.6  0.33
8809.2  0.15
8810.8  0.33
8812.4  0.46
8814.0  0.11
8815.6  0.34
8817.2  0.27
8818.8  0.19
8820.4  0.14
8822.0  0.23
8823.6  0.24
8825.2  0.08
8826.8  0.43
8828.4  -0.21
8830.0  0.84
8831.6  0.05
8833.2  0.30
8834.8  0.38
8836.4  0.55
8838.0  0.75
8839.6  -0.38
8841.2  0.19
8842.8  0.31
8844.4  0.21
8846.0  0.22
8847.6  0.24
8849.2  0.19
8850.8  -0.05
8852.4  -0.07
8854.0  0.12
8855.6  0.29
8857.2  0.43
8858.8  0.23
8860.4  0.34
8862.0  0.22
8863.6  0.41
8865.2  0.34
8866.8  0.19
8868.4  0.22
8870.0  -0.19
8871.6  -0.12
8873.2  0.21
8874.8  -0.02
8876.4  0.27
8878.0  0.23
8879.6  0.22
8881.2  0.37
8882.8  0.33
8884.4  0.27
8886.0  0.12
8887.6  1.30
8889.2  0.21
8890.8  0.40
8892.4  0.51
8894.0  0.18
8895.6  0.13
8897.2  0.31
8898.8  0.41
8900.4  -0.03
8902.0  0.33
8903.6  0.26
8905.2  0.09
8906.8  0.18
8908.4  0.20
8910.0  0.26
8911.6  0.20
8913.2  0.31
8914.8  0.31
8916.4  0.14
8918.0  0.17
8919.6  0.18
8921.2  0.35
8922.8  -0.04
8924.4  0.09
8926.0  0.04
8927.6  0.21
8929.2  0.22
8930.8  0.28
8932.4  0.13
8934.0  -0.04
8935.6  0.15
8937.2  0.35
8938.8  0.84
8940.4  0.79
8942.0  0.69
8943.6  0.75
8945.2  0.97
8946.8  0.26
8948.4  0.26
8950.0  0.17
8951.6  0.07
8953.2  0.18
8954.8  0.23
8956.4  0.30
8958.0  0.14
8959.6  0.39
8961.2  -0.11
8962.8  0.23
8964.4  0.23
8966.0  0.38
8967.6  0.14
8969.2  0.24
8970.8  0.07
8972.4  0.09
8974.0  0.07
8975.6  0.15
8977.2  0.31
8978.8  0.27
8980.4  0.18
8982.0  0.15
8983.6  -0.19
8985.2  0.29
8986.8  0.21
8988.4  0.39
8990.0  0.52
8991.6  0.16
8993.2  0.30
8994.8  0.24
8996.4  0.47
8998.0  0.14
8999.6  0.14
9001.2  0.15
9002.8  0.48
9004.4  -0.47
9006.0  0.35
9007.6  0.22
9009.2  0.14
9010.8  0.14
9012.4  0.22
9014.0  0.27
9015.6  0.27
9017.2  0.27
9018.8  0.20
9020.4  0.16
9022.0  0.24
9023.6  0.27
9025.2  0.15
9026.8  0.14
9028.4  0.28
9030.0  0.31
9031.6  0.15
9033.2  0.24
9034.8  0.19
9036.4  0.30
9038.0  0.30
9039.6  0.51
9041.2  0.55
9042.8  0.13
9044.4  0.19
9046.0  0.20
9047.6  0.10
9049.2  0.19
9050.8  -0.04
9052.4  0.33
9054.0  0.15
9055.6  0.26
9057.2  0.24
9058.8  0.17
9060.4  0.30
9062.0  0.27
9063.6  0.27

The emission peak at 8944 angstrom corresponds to Hbeta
